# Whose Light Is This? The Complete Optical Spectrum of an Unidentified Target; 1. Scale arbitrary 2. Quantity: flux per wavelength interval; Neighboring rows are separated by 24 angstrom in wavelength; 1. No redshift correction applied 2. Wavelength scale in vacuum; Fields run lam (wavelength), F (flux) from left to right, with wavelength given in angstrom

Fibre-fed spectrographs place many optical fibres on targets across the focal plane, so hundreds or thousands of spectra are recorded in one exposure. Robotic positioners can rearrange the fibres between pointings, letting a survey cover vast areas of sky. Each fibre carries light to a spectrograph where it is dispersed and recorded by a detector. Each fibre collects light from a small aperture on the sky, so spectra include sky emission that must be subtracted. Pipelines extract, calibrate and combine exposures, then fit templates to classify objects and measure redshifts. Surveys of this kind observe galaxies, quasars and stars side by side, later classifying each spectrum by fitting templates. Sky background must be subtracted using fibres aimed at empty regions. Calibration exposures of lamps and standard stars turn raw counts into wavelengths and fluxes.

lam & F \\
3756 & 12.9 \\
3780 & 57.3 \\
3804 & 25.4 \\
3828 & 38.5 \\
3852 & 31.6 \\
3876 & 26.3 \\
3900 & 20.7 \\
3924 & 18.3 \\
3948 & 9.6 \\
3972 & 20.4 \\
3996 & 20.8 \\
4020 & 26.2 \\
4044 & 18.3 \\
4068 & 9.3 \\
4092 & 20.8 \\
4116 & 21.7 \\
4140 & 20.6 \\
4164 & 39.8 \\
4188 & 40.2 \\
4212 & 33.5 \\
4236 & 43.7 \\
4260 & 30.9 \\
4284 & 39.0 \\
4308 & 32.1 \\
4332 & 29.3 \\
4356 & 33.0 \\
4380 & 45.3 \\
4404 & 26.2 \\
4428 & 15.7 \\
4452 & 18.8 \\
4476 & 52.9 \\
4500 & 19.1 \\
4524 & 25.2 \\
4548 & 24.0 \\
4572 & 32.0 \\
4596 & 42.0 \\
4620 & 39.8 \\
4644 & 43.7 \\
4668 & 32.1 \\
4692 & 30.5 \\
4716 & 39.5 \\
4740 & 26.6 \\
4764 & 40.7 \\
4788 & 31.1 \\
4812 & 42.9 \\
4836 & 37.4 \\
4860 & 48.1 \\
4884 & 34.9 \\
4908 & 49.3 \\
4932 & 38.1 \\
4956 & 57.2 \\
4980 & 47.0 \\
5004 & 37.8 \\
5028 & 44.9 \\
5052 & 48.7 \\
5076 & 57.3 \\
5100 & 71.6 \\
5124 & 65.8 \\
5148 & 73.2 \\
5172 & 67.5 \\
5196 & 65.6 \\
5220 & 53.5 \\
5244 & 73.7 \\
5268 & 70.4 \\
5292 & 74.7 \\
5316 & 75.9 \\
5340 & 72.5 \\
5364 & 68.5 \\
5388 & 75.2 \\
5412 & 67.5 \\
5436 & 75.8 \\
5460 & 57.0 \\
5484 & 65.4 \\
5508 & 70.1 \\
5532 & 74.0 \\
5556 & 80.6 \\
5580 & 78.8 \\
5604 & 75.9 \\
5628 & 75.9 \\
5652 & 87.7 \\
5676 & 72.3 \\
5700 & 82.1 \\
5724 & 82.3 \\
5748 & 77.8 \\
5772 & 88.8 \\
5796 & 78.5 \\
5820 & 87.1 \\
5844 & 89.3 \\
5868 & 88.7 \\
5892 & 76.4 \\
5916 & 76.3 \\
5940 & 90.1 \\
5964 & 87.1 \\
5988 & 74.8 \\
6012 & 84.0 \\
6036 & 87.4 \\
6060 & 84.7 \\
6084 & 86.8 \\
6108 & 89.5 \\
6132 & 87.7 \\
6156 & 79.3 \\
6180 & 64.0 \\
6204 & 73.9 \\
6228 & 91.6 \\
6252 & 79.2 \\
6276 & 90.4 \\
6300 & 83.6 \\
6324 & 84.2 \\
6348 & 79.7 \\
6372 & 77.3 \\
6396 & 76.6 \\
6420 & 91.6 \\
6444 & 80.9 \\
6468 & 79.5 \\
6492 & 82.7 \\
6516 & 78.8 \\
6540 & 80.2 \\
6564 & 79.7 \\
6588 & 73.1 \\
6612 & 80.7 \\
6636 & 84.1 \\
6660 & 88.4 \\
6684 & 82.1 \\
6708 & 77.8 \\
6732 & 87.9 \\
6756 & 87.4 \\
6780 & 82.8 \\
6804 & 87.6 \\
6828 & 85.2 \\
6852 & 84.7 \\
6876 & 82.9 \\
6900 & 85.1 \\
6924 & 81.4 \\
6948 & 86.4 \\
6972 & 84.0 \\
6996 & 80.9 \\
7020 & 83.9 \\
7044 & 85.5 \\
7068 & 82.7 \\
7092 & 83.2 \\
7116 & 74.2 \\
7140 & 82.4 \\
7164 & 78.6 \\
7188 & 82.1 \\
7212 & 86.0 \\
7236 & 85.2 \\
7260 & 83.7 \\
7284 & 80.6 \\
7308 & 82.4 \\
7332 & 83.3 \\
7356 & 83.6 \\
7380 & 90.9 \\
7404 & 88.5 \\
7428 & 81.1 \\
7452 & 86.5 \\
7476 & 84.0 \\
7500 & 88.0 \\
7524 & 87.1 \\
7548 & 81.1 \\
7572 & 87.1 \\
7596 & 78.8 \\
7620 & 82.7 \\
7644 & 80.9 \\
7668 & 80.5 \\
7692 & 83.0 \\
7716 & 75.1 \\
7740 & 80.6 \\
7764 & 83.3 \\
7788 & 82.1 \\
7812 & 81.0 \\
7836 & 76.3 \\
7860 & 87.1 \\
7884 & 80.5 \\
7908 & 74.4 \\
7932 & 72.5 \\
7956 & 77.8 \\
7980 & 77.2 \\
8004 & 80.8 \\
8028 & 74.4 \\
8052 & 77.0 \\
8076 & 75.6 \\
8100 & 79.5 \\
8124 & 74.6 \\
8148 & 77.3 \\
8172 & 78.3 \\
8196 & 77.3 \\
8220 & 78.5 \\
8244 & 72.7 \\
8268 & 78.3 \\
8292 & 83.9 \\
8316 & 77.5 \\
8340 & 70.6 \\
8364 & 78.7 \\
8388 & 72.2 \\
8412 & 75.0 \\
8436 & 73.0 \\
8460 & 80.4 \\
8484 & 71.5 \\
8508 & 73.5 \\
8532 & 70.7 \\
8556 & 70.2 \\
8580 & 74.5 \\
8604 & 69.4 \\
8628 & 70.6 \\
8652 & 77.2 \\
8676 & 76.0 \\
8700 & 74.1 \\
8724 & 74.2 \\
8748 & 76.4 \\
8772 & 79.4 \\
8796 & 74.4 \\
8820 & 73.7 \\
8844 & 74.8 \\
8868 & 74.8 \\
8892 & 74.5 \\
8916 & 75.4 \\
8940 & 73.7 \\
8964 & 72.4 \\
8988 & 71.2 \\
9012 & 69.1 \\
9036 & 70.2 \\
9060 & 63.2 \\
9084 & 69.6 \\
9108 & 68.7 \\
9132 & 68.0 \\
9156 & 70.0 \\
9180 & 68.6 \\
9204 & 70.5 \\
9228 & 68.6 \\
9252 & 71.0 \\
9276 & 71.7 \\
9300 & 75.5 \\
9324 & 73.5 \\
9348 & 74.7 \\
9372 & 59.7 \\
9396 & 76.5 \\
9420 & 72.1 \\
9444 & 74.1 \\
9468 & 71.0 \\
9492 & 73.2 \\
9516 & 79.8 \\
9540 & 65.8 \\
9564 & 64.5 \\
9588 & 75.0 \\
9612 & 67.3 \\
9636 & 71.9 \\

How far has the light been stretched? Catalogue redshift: 0.271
